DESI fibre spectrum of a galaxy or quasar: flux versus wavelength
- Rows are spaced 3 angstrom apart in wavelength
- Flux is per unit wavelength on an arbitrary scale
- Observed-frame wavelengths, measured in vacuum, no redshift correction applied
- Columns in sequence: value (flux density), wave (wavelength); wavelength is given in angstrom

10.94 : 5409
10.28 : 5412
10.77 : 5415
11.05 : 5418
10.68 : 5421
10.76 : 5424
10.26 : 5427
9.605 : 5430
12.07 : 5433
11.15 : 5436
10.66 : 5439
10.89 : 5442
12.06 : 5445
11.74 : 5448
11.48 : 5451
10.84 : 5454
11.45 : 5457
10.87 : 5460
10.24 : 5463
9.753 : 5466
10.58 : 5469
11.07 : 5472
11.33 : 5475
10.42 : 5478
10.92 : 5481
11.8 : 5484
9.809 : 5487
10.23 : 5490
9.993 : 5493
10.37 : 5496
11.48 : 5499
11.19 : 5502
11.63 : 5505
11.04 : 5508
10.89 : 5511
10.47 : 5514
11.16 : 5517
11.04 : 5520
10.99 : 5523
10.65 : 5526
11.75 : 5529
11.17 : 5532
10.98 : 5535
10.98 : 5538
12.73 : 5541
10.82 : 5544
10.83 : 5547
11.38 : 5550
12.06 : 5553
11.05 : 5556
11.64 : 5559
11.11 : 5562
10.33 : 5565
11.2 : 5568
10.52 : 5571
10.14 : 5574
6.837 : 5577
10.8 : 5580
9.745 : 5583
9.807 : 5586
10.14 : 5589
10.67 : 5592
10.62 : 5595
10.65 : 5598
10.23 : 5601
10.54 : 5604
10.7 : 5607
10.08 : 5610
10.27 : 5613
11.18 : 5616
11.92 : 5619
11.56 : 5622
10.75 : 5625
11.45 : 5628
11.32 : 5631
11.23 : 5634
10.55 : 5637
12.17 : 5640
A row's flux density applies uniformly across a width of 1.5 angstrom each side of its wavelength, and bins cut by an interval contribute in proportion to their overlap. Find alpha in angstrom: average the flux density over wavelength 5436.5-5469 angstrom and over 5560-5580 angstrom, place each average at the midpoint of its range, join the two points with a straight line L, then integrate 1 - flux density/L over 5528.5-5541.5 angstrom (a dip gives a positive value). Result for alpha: -1.3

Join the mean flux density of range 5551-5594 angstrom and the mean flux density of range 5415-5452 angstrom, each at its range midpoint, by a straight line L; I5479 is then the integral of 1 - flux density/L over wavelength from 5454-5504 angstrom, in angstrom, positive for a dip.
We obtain 0.45 angstrom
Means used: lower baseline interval 11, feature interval 10.7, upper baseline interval 10.4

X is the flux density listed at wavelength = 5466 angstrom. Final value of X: 9.753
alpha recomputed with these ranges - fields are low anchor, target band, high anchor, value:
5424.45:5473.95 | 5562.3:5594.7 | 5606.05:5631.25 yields 2.7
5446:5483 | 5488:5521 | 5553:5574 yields 0.3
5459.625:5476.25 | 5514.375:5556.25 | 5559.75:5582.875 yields -3.8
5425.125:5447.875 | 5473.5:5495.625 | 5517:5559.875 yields 1.0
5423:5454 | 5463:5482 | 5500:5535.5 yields 0.7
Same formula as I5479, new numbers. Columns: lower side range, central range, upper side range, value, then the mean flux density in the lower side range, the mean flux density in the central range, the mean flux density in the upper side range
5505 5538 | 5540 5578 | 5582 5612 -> -0.5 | 11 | 10.8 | 10.3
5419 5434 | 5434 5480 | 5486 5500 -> -2.1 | 10.6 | 11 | 10.4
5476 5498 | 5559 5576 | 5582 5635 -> 0.0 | 10.5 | 10.6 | 10.7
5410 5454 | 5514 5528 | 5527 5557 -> 0.4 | 11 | 10.9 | 11.4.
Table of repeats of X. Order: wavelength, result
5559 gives 11.64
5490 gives 10.23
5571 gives 10.52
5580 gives 10.8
